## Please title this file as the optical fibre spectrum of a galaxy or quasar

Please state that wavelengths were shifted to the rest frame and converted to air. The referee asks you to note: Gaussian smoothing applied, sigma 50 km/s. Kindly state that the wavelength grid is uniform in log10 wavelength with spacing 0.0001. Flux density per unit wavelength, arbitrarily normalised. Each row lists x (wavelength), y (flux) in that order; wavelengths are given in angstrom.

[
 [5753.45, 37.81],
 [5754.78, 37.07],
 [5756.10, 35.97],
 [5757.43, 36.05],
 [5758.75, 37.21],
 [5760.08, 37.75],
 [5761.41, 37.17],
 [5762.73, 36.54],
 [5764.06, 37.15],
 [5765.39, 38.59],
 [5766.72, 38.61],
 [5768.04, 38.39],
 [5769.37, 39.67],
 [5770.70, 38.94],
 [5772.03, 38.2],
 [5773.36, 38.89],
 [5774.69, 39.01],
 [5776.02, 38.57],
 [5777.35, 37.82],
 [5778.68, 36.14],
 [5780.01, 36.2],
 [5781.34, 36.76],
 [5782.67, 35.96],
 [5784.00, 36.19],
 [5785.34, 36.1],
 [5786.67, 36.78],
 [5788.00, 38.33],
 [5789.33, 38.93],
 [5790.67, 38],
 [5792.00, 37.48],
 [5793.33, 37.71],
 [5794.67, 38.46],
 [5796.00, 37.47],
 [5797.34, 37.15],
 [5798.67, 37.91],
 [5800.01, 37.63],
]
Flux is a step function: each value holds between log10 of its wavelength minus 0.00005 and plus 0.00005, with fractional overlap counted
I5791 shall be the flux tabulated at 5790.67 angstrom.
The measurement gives 38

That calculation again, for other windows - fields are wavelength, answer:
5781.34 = 36.76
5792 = 37.48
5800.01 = 37.63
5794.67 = 38.46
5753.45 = 37.81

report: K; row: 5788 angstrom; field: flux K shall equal 38.33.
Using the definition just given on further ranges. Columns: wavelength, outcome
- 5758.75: 37.21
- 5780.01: 36.2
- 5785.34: 36.1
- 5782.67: 35.96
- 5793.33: 37.71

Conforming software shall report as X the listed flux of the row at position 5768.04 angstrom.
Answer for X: 38.39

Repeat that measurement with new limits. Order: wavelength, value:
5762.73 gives 36.54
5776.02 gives 38.57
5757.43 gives 36.05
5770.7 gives 38.94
